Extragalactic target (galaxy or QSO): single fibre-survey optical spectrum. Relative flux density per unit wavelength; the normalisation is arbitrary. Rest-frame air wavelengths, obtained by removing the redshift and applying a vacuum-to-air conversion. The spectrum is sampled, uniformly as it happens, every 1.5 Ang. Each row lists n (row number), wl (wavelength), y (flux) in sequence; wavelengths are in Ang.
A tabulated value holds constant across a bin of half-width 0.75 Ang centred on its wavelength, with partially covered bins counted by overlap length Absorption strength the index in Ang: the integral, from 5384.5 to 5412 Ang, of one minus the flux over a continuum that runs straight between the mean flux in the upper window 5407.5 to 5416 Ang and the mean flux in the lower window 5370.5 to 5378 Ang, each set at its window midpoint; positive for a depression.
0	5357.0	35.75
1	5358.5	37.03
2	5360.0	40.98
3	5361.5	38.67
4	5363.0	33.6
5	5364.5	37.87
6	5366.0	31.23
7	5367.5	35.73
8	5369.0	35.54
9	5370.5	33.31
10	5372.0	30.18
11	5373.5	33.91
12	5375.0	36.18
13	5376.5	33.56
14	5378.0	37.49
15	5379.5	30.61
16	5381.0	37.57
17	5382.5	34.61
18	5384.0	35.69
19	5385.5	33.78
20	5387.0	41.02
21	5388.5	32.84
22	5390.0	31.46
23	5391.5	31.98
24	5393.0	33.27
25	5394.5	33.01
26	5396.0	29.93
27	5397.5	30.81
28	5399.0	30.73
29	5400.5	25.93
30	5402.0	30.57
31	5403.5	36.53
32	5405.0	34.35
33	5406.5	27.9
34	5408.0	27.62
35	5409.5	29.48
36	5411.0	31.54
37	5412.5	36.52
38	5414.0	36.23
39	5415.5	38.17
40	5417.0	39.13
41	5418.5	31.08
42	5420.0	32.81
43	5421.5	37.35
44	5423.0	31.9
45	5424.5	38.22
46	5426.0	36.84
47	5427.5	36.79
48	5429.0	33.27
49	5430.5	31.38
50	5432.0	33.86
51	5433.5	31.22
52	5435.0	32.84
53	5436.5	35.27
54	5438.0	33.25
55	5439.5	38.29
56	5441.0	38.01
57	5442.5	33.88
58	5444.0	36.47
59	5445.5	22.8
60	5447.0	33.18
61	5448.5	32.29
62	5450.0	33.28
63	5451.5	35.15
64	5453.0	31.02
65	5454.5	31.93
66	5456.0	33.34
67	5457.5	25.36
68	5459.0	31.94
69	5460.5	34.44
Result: 1.3 Ang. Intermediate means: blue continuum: 33.8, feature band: 31.9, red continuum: 33.3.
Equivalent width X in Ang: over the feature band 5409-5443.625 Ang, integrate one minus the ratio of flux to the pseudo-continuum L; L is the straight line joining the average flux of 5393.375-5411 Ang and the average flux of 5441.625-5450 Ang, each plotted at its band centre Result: -3.66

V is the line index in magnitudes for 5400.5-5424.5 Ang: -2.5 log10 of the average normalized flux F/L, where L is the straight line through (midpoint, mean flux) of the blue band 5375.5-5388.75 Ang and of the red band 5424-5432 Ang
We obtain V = 0.058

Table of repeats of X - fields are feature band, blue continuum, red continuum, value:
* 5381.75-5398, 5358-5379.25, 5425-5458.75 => 0.5 Ang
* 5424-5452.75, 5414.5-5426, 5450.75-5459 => -0.4 Ang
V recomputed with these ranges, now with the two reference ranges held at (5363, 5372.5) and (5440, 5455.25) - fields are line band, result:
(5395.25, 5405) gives 0.09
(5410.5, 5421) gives -0.06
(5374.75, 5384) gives -0.04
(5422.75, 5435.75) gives -0.03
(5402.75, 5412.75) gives 0.06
